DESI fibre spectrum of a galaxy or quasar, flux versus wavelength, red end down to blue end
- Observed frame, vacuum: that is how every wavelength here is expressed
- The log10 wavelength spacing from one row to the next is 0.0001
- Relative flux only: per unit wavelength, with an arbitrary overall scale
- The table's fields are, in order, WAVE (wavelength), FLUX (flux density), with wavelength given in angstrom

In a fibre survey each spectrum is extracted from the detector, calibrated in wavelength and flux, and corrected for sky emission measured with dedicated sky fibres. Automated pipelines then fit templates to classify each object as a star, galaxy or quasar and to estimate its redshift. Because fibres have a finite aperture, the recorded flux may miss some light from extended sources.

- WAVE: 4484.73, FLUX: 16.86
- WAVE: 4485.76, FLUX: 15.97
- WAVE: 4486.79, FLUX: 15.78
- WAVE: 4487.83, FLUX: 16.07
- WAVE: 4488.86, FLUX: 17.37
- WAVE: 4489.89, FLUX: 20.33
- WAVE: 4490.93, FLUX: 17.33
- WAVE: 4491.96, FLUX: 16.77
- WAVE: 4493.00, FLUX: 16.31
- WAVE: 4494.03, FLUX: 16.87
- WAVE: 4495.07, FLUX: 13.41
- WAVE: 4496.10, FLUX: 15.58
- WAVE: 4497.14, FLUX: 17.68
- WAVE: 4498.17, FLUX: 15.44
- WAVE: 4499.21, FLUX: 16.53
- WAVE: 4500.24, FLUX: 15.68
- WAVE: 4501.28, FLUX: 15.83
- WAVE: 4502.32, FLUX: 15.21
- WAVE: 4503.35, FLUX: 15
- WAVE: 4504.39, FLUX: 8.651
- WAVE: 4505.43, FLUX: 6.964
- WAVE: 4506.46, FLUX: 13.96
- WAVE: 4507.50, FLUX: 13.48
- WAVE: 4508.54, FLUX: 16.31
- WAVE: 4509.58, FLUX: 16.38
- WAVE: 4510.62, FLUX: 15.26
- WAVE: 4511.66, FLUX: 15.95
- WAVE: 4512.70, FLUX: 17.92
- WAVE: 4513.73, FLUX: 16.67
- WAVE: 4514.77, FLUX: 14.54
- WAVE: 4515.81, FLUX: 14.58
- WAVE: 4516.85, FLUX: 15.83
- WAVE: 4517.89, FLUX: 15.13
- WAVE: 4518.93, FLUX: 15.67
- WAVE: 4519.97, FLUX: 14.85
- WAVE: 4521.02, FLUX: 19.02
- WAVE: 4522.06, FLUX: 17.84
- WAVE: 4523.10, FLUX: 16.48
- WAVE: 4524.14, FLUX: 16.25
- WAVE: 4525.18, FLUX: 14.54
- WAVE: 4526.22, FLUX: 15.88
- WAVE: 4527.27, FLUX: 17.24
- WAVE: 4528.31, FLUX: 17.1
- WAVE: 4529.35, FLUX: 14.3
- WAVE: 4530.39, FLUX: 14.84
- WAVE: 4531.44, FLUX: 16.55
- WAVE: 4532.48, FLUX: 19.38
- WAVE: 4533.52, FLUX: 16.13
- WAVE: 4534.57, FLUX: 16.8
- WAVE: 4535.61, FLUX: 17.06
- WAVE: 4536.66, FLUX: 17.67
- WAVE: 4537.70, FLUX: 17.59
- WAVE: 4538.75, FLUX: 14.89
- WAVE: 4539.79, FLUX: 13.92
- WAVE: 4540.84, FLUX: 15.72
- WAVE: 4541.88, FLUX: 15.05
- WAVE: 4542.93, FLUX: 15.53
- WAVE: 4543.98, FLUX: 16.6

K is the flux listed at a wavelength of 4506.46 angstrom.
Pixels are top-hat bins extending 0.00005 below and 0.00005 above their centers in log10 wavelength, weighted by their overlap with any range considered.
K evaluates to 13.96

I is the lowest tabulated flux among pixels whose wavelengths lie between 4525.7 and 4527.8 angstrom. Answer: 15.88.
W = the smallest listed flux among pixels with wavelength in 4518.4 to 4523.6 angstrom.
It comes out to 14.85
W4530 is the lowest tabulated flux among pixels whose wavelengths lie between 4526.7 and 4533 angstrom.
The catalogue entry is 14.3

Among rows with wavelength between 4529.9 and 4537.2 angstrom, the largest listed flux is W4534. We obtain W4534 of 19.38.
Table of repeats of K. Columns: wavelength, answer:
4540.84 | 15.72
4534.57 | 16.8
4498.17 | 15.44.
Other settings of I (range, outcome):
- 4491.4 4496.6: 13.41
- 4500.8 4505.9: 6.964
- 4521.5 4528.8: 14.54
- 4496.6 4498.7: 15.44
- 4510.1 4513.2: 15.26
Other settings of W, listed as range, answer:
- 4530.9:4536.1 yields 16.13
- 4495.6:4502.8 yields 15.21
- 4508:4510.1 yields 16.31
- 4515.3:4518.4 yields 14.58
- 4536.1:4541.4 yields 13.92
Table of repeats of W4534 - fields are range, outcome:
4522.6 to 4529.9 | 17.24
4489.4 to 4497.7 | 20.33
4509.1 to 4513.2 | 17.92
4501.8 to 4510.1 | 16.38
